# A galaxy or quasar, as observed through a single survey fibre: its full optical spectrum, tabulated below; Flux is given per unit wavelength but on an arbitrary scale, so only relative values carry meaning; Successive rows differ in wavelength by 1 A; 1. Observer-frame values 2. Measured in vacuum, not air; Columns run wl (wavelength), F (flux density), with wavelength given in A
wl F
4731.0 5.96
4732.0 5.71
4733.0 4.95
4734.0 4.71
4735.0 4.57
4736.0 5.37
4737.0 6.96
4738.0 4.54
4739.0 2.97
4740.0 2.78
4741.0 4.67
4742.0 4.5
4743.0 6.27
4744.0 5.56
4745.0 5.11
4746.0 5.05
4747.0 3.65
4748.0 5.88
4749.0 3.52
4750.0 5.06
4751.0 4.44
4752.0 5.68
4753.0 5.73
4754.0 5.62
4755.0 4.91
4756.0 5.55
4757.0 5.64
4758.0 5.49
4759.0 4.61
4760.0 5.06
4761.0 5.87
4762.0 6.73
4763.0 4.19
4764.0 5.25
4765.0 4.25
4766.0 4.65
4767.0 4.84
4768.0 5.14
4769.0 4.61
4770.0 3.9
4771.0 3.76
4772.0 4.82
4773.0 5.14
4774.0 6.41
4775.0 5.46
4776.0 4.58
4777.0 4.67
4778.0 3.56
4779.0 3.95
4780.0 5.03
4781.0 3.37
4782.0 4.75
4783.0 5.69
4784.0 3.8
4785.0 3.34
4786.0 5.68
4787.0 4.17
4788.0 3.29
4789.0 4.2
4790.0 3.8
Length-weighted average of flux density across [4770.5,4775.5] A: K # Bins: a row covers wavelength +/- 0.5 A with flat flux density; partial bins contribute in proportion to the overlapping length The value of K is 5.12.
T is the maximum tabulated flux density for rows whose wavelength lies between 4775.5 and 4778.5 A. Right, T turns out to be 4.67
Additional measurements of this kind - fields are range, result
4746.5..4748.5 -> 5.88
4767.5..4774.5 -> 6.41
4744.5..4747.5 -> 5.11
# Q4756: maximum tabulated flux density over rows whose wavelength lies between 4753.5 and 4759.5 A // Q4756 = 5.64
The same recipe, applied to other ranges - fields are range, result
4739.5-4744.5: 6.27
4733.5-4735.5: 4.71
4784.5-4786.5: 5.68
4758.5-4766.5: 6.73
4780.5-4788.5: 5.69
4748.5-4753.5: 5.73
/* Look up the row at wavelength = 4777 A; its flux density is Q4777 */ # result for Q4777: 4.67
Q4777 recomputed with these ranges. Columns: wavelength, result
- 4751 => 4.44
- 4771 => 3.76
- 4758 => 5.49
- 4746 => 5.05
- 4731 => 5.96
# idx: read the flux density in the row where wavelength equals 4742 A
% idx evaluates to 4.5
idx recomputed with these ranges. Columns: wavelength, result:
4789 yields 4.2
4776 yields 4.58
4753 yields 5.73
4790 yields 3.8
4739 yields 2.97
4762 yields 6.73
